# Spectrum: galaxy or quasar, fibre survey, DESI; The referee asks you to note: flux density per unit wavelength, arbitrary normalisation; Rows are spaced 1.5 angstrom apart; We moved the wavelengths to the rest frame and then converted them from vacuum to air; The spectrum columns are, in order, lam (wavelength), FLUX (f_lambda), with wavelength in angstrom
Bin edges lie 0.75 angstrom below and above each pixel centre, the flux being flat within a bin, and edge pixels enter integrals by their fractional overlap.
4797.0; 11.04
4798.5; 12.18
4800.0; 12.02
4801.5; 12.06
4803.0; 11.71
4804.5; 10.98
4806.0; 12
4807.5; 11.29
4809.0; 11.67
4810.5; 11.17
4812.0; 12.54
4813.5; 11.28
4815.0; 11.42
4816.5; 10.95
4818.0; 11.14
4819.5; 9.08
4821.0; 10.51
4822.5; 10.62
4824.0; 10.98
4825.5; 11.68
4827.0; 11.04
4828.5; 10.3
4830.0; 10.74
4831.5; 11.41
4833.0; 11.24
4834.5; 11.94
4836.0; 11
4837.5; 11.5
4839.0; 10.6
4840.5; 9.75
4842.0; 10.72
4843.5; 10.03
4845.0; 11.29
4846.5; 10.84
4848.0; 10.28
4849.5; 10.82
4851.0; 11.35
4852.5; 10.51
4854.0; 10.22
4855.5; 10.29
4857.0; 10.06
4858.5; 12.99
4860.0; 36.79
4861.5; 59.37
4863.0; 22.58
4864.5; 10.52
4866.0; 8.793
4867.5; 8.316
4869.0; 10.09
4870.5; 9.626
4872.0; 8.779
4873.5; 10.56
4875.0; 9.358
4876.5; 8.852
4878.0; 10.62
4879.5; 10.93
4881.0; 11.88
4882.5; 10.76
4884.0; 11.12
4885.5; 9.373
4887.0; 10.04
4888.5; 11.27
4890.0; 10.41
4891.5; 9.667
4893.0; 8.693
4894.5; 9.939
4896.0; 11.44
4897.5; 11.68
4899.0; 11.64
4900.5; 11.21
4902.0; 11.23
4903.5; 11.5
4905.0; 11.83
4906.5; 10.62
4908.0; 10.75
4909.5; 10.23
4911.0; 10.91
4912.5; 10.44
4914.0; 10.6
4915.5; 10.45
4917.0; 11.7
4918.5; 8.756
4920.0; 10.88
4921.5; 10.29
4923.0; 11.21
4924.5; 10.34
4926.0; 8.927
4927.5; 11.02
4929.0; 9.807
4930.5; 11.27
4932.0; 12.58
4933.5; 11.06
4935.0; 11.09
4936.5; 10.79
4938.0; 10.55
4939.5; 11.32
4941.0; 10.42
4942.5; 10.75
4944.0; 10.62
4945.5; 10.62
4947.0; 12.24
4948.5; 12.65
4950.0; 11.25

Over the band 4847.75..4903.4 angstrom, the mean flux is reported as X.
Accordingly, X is 12.8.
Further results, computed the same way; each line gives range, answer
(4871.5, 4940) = 10.6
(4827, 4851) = 10.9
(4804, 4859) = 11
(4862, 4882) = 11.4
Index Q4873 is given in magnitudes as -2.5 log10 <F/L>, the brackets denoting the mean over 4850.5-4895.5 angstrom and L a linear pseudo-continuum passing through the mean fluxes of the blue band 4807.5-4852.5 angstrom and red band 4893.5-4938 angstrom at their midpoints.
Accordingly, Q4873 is -0.20 mag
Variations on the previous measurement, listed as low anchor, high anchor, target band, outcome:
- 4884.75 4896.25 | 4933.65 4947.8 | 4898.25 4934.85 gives -0.03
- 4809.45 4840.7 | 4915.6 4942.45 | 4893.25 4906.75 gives -0.04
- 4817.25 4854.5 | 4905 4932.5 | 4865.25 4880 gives 0.12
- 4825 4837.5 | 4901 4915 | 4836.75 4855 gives 0.05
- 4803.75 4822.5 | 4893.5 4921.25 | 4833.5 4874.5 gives -0.23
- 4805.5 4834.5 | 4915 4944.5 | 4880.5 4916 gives 0.01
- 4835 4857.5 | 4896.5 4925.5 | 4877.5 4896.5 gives 0.03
